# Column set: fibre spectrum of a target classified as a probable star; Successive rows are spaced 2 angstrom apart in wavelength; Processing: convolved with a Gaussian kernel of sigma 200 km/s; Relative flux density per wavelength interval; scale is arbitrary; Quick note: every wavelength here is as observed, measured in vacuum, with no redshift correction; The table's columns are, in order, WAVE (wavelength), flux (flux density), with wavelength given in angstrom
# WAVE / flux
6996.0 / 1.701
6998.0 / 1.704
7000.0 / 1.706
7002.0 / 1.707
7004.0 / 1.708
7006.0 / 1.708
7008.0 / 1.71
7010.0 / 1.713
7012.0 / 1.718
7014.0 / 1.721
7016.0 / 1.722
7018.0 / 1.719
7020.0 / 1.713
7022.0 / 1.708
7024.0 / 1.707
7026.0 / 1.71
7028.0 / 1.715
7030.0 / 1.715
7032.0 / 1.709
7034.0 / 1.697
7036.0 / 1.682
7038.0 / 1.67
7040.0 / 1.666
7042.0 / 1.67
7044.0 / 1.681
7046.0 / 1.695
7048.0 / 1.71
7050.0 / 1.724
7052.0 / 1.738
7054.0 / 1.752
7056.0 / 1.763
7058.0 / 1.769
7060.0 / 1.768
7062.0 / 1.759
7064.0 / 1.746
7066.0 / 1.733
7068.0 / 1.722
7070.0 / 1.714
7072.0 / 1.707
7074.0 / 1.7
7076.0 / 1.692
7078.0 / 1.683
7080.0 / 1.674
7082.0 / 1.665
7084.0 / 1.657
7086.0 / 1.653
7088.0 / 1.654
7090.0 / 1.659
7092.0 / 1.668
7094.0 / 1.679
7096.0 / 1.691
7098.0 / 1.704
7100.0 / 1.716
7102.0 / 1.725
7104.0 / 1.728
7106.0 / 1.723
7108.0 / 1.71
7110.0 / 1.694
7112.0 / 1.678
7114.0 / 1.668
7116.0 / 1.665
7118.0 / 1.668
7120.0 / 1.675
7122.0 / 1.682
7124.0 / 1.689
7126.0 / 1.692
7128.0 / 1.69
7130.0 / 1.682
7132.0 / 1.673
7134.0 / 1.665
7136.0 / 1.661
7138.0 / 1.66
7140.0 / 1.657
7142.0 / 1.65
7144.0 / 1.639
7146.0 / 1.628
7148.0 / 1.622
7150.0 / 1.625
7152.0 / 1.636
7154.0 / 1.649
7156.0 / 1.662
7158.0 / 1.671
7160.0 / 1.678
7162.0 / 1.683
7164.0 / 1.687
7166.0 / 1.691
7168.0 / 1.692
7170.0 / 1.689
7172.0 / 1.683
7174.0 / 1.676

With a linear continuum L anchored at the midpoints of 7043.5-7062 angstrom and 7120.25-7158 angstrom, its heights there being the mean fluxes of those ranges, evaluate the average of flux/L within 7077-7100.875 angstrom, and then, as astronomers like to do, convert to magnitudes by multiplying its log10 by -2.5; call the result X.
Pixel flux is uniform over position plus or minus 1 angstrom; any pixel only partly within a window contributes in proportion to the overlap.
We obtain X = 0.019 mag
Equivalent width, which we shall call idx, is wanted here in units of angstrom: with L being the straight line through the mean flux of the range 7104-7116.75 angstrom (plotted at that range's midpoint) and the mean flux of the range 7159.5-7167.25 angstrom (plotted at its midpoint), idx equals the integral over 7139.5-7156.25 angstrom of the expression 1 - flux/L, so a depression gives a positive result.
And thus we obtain 0.5 angstrom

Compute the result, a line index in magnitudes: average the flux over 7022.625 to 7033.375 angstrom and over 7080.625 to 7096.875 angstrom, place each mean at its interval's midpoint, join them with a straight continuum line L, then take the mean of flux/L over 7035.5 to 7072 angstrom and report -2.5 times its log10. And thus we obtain -0.02 mag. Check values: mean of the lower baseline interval 1.71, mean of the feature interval 1.72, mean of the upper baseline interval 1.67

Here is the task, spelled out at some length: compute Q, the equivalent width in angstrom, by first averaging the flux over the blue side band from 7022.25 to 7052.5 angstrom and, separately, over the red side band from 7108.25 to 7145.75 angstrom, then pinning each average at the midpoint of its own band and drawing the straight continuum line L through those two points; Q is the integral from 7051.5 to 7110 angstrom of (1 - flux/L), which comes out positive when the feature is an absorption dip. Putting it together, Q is -0.8 angstrom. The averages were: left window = 1.7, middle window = 1.71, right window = 1.67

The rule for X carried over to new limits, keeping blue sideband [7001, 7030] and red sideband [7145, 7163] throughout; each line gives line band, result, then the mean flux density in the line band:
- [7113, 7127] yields -0.01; 1.68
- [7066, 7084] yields -0.01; 1.69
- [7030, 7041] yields 0.01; 1.69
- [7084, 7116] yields -0.01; 1.69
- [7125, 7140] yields -0.01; 1.67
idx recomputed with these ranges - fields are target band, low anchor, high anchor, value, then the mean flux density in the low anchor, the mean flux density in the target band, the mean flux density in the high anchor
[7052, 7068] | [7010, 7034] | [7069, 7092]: -0.6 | 1.71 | 1.75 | 1.68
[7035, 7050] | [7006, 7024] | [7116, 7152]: 0.2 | 1.71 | 1.68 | 1.66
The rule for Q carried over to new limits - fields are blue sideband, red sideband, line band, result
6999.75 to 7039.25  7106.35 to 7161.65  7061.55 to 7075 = -0.27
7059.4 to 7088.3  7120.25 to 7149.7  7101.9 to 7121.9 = -0.16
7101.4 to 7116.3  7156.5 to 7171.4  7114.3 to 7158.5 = 0.80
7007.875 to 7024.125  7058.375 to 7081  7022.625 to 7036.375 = 0.08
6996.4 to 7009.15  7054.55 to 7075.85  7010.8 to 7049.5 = 0.41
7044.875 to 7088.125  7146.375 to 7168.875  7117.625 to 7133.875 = -0.01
